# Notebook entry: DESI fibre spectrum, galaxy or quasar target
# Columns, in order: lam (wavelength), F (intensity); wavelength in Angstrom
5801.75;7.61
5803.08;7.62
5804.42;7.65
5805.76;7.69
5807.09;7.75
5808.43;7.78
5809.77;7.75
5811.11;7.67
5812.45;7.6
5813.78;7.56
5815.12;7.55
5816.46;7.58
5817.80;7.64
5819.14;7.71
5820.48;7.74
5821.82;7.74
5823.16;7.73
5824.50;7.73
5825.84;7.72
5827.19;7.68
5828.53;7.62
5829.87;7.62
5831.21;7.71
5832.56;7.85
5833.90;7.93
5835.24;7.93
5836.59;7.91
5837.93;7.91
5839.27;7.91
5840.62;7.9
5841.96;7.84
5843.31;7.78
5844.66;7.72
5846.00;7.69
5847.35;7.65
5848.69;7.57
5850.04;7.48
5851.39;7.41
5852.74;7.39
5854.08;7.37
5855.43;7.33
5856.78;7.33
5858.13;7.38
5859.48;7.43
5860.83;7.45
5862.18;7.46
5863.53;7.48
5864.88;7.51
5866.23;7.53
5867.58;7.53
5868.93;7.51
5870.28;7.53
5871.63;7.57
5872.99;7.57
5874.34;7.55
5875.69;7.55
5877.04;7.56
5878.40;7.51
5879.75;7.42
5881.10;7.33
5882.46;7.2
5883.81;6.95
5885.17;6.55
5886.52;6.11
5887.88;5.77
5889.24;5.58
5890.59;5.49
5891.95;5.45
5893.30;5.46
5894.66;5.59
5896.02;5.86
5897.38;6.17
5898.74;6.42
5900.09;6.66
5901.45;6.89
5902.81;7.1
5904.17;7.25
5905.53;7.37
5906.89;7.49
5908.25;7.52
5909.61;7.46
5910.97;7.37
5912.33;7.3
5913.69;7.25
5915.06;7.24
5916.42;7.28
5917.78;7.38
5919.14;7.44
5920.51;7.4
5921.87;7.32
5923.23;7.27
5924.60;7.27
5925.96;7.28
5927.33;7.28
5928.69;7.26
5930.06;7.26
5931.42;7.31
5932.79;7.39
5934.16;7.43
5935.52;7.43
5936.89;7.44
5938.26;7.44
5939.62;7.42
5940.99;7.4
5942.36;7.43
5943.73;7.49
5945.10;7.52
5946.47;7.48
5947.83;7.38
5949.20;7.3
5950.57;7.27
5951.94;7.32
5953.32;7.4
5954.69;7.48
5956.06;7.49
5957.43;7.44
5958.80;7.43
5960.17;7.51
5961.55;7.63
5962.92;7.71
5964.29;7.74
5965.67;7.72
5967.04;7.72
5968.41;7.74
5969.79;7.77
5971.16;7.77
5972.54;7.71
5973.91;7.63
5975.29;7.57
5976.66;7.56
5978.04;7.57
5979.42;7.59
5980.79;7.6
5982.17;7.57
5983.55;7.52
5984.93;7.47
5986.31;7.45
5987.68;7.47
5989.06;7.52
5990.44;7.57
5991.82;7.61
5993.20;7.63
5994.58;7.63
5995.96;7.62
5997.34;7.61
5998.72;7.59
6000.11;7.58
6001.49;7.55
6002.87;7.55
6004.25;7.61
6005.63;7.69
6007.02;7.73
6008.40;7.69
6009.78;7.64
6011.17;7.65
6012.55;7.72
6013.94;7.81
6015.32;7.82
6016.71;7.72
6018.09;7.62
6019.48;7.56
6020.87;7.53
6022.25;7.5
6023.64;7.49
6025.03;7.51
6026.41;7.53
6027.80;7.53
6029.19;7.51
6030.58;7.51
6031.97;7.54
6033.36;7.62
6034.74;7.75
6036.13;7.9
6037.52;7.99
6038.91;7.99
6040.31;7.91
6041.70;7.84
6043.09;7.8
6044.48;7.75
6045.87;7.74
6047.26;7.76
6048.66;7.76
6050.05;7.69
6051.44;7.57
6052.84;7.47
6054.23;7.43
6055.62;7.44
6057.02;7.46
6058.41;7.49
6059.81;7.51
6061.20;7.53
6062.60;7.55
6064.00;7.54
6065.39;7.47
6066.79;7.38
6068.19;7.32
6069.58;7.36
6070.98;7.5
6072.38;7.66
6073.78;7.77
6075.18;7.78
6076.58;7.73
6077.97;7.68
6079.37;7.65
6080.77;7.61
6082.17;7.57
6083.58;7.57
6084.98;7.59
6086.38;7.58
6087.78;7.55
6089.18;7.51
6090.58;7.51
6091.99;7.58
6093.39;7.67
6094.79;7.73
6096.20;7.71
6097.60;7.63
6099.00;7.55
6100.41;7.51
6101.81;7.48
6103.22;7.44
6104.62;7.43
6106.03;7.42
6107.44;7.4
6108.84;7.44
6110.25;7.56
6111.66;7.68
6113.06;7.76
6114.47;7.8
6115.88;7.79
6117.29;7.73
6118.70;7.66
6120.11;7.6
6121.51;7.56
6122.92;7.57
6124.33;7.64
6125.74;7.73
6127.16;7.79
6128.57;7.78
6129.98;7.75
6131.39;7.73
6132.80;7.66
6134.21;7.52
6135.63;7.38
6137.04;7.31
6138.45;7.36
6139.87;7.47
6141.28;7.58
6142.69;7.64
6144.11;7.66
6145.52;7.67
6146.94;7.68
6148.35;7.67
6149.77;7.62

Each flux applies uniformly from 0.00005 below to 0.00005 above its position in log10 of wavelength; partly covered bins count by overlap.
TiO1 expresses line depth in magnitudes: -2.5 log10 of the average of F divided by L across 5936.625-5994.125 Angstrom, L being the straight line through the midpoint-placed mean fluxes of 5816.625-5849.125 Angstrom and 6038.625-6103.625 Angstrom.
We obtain 0.02 mag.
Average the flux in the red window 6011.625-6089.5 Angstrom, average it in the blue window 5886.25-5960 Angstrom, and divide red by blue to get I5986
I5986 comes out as 1.08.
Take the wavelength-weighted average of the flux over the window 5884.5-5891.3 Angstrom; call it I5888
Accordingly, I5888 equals 5.9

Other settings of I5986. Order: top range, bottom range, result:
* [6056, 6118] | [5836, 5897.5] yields 1.06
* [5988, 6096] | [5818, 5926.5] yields 1.05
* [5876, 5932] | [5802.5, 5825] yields 0.90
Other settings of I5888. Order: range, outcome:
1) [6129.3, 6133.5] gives 7.72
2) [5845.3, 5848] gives 7.68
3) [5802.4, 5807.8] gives 7.68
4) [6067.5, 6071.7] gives 7.4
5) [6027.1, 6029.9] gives 7.5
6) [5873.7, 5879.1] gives 7.55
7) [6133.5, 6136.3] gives 7.44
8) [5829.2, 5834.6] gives 7.78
